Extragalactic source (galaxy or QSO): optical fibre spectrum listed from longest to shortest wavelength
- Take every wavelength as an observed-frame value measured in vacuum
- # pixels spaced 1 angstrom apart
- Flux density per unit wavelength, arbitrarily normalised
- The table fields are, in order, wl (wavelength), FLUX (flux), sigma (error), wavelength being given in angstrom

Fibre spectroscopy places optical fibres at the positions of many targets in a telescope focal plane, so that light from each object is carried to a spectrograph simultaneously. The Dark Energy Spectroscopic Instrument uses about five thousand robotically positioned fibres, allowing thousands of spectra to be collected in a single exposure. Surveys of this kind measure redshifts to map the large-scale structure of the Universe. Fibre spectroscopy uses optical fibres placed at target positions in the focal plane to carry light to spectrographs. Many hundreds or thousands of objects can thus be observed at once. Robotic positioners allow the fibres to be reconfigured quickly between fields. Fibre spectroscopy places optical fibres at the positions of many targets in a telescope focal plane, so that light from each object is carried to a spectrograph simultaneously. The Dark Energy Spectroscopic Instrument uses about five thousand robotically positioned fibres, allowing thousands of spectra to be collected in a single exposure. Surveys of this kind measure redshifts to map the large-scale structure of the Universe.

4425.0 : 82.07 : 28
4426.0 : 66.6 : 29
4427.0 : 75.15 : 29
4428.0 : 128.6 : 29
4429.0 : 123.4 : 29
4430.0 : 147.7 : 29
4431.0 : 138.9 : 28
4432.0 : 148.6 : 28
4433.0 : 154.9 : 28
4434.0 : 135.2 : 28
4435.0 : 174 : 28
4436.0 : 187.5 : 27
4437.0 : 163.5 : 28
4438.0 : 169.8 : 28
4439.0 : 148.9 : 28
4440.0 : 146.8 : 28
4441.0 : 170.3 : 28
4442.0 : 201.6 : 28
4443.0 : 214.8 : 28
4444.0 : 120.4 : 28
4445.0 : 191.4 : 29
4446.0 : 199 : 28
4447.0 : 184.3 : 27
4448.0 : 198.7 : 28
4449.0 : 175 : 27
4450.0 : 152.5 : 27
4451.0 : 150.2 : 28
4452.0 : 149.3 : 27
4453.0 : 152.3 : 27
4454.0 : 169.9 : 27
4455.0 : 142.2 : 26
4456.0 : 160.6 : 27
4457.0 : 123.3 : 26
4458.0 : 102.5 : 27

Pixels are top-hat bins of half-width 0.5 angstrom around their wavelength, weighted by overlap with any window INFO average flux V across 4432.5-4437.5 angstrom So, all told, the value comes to 163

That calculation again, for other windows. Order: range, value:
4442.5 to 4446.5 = 181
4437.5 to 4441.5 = 159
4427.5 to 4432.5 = 137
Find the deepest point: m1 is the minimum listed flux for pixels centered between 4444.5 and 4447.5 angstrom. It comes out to 184.3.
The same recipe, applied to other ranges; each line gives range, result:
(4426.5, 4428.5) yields 75.15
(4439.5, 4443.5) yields 146.8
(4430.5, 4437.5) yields 135.2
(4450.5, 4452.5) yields 149.3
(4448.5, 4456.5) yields 142.2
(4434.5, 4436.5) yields 174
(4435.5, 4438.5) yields 163.5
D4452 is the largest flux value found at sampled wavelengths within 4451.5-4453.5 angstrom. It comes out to 152.3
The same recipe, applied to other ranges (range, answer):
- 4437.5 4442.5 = 201.6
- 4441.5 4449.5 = 214.8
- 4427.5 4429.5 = 128.6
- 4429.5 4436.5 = 187.5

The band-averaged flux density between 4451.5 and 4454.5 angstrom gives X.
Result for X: 157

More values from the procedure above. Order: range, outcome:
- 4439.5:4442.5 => 173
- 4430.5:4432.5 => 144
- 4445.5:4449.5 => 189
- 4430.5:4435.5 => 150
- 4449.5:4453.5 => 151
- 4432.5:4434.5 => 145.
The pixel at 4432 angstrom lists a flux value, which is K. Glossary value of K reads 148.6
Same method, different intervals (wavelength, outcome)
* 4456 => 160.6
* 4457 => 123.3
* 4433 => 154.9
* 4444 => 120.4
